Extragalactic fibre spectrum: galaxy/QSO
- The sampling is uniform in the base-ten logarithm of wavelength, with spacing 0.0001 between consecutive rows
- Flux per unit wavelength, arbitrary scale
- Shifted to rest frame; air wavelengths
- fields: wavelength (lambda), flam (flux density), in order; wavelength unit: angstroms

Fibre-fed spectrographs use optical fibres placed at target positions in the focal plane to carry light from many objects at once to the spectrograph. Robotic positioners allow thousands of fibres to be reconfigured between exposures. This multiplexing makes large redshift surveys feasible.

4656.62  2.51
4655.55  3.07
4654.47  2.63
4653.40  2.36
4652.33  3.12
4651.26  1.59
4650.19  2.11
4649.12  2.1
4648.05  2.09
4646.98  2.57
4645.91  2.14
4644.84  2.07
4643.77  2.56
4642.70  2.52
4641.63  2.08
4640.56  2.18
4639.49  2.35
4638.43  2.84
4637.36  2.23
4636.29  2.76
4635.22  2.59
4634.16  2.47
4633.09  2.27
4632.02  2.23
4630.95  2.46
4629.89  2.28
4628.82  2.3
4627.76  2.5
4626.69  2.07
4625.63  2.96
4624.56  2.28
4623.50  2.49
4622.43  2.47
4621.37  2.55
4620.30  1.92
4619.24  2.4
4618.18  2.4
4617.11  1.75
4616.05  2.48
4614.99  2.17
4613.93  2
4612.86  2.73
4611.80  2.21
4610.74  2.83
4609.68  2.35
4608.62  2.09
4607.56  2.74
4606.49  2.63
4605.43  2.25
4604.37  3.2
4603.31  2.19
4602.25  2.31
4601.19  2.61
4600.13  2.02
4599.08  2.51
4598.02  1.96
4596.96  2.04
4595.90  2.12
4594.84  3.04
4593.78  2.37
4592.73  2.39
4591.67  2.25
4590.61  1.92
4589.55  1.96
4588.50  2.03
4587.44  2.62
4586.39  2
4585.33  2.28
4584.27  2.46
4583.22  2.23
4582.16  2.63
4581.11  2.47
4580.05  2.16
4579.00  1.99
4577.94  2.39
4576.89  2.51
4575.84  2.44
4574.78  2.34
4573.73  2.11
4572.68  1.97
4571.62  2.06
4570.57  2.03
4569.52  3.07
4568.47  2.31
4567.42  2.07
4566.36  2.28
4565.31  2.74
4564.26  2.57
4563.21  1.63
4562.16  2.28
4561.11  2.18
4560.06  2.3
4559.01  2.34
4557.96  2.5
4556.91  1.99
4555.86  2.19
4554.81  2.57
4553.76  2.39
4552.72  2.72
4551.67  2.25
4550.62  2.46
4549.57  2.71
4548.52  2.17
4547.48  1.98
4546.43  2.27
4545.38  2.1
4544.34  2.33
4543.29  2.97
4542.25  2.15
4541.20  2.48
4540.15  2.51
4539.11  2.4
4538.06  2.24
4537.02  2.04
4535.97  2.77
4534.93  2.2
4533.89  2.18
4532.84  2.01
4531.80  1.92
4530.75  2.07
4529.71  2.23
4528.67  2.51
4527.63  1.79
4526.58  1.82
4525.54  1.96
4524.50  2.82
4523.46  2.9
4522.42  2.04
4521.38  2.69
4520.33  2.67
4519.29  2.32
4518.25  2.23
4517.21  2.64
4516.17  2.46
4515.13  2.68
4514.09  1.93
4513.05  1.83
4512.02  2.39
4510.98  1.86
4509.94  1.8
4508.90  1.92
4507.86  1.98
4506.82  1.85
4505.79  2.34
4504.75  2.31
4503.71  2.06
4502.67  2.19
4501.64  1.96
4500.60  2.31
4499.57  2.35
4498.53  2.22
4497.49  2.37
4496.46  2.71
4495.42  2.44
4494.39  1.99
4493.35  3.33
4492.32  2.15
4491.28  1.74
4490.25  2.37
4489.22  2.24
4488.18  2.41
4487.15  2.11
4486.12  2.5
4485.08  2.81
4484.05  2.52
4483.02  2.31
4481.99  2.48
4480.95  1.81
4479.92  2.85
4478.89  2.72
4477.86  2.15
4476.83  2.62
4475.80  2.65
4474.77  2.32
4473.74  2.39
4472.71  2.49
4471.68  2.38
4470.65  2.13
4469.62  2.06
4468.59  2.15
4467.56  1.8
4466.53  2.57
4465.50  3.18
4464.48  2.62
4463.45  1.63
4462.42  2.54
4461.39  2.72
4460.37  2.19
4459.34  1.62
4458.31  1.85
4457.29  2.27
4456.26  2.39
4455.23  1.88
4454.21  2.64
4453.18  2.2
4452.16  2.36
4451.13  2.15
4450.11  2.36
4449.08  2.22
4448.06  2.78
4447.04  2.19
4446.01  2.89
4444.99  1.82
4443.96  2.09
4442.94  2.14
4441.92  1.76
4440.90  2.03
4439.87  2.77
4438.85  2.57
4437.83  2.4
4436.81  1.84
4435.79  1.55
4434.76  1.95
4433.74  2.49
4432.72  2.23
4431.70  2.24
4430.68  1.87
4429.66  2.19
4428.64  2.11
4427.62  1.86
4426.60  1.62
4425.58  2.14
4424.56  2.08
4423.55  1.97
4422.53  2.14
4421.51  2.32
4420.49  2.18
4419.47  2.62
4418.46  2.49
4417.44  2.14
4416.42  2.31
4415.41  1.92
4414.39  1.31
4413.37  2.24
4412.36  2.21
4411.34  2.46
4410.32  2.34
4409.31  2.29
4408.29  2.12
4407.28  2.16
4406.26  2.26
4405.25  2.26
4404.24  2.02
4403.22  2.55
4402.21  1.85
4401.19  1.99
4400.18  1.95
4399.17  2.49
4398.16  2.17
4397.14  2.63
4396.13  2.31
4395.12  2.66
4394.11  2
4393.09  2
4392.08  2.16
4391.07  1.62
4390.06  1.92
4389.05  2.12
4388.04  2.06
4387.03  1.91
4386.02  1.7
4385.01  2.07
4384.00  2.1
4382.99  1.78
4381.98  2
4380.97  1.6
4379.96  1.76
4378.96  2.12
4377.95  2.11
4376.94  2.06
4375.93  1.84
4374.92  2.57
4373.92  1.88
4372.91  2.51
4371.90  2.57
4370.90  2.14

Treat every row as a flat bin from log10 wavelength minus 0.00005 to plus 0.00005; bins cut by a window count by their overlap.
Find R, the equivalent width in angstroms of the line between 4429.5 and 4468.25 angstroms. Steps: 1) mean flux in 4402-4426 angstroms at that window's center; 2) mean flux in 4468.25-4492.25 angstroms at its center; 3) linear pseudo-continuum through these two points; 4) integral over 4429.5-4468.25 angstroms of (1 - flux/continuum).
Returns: 0.7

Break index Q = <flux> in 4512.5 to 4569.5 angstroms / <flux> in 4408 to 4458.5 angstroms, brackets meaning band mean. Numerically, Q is 1.1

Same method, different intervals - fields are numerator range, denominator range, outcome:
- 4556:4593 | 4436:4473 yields 1.00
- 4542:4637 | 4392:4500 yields 1.04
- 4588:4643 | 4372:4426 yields 1.11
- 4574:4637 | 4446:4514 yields 1.03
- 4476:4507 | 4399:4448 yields 1.09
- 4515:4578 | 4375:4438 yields 1.11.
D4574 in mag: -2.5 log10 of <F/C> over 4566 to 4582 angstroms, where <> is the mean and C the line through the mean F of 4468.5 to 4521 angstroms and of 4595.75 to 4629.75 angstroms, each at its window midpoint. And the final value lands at 0.03 mag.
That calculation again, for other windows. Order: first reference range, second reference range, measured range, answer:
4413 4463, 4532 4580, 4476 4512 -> -0.03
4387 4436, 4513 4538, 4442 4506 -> -0.05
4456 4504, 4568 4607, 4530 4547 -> 0.02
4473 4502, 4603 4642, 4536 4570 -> 0.02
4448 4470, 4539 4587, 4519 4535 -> 0.02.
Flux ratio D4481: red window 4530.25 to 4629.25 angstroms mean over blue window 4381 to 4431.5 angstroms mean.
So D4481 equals 1.10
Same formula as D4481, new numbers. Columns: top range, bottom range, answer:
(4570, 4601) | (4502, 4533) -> 1.02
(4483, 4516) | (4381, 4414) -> 1.06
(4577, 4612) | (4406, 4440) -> 1.09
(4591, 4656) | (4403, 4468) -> 1.08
